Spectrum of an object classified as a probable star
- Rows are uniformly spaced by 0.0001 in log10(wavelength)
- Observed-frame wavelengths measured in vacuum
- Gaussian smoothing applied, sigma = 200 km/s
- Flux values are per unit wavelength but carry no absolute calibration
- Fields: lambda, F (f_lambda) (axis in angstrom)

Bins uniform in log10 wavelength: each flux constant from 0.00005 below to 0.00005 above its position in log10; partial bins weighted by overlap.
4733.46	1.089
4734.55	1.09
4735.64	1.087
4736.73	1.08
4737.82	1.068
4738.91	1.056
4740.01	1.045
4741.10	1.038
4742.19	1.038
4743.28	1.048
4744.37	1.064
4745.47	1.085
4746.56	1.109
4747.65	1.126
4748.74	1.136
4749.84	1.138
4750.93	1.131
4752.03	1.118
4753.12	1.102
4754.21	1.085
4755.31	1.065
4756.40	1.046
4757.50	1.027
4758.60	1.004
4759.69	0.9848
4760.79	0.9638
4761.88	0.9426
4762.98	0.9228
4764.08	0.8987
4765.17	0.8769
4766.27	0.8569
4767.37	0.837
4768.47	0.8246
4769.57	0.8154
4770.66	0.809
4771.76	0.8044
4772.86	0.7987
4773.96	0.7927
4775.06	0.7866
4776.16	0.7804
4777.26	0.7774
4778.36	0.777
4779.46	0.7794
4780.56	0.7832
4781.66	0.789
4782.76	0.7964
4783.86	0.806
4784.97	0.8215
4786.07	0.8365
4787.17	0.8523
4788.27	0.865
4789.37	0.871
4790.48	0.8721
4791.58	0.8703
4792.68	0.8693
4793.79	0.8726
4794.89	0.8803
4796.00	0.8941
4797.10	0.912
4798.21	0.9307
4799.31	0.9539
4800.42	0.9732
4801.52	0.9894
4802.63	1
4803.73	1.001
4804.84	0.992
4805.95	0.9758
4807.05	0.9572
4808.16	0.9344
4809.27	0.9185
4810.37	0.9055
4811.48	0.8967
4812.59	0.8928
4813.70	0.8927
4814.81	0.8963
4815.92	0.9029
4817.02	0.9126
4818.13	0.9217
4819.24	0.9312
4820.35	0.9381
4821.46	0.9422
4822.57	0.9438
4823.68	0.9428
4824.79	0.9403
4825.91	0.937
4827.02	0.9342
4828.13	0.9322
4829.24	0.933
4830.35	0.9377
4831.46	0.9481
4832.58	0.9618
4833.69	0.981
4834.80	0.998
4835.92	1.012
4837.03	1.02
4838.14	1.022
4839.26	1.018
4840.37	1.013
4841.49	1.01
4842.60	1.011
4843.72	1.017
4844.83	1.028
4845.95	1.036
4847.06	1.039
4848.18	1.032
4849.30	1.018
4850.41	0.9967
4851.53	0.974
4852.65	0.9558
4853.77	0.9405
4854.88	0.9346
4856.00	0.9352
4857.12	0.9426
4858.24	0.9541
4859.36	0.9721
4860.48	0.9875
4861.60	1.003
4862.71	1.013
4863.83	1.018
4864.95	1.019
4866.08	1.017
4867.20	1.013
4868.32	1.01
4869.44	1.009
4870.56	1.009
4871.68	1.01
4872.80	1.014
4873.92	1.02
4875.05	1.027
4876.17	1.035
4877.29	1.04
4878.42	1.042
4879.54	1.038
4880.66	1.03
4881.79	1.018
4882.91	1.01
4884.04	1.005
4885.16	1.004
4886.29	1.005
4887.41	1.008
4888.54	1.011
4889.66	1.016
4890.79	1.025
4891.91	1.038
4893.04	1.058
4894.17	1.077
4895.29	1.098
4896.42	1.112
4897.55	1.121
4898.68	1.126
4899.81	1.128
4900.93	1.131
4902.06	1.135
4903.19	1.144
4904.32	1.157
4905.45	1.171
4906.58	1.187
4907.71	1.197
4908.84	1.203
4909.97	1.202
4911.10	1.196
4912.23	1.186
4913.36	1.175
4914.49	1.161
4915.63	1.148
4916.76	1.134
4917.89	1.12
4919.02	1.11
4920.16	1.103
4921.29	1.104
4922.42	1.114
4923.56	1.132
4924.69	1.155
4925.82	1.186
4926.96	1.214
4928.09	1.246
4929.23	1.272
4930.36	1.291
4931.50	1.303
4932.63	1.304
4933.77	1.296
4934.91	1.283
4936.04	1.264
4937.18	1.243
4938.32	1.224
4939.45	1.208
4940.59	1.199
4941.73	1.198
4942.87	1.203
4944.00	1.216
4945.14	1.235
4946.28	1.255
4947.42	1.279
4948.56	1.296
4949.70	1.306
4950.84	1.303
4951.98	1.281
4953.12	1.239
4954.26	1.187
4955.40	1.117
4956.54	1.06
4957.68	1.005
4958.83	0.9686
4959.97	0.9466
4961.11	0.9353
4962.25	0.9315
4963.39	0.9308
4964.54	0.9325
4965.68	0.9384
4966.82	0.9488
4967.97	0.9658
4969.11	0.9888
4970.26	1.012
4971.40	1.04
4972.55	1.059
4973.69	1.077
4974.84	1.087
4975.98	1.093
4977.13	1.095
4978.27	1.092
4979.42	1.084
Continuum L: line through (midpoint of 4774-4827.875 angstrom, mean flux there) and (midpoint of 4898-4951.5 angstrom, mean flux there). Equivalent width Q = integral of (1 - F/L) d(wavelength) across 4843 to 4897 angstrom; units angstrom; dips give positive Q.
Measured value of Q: 2.6 angstrom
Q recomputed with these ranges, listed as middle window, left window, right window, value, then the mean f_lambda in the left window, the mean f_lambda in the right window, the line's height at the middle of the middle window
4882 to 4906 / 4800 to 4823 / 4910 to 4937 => 1.16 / 0.939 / 1.2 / 1.13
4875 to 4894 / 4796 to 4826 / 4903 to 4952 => 1.43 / 0.937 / 1.21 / 1.11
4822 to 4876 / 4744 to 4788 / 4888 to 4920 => 2.93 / 0.922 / 1.13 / 1.05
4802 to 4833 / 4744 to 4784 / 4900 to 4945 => 2.51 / 0.931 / 1.19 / 1.02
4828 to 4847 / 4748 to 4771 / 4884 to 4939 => 1.32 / 0.983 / 1.15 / 1.07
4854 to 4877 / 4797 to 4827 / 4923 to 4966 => 0.83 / 0.939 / 1.17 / 1.03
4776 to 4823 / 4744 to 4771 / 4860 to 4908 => 5.82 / 1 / 1.05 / 1.02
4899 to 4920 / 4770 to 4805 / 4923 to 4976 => -1.63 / 0.859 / 1.15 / 1.08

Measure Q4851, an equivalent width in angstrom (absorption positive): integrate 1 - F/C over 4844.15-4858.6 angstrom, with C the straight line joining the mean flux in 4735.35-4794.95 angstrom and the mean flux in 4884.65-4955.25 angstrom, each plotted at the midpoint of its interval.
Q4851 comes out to 1.1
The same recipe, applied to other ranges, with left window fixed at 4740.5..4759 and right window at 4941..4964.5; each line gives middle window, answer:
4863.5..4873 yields 0.9 angstrom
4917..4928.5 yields -0.2 angstrom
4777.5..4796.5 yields 4.4 angstrom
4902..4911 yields -0.4 angstrom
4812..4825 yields 2.1 angstrom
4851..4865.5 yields 1.8 angstrom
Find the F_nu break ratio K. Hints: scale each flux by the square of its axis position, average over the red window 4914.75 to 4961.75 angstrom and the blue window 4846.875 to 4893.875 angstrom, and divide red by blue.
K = 1.2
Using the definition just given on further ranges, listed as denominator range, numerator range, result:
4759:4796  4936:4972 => 1.42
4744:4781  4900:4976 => 1.31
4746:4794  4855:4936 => 1.27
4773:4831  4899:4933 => 1.38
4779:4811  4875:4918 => 1.28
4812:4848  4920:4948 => 1.32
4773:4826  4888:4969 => 1.36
